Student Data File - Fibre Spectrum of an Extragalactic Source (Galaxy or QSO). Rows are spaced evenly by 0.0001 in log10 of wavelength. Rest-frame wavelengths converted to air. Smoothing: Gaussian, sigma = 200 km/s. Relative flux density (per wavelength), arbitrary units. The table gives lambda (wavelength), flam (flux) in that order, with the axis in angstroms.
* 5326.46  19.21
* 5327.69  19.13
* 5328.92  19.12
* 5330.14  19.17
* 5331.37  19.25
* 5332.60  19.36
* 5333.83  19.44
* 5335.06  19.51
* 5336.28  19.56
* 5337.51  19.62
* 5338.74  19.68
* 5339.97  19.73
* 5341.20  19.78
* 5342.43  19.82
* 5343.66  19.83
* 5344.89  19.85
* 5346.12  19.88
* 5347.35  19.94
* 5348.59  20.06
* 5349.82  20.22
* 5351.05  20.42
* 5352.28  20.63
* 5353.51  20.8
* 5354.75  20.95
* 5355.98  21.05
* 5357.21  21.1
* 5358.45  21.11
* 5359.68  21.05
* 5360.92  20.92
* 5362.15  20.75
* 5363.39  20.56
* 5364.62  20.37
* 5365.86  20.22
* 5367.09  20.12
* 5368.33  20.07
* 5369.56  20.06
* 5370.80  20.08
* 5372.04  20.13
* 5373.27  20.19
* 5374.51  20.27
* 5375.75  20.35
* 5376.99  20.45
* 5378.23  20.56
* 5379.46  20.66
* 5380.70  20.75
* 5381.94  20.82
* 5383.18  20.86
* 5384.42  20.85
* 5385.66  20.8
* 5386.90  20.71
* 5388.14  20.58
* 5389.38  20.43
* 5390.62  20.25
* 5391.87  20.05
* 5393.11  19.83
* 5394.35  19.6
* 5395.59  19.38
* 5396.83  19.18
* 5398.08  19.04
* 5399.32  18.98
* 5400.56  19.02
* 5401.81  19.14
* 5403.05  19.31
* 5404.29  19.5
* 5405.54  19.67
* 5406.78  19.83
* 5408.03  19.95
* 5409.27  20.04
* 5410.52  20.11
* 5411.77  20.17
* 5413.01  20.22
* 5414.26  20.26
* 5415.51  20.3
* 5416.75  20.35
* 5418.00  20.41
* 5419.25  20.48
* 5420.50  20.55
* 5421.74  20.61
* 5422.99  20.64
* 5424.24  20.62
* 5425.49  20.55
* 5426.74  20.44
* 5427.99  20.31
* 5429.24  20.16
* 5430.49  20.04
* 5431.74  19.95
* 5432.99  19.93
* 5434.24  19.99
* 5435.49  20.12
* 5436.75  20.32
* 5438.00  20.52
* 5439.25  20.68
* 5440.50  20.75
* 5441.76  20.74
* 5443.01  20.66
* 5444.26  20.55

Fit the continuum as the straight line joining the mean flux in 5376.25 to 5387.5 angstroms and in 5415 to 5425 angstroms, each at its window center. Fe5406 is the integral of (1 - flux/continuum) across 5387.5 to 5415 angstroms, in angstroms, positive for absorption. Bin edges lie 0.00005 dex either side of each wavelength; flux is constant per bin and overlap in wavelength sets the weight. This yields 1.1 angstroms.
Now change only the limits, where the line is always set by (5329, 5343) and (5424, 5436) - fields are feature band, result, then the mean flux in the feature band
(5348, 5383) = -1.4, 20.5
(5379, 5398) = -0.4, 20.3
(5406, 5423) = -0.1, 20.3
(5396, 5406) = 0.4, 19.2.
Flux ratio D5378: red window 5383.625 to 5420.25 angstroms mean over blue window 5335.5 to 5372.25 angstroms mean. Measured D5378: 0.98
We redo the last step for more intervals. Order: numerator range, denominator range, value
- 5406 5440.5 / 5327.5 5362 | 1.01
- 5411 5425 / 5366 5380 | 1.01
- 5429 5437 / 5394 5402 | 1.05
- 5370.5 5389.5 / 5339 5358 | 1.01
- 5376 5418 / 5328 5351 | 1.02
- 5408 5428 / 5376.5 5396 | 1.00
